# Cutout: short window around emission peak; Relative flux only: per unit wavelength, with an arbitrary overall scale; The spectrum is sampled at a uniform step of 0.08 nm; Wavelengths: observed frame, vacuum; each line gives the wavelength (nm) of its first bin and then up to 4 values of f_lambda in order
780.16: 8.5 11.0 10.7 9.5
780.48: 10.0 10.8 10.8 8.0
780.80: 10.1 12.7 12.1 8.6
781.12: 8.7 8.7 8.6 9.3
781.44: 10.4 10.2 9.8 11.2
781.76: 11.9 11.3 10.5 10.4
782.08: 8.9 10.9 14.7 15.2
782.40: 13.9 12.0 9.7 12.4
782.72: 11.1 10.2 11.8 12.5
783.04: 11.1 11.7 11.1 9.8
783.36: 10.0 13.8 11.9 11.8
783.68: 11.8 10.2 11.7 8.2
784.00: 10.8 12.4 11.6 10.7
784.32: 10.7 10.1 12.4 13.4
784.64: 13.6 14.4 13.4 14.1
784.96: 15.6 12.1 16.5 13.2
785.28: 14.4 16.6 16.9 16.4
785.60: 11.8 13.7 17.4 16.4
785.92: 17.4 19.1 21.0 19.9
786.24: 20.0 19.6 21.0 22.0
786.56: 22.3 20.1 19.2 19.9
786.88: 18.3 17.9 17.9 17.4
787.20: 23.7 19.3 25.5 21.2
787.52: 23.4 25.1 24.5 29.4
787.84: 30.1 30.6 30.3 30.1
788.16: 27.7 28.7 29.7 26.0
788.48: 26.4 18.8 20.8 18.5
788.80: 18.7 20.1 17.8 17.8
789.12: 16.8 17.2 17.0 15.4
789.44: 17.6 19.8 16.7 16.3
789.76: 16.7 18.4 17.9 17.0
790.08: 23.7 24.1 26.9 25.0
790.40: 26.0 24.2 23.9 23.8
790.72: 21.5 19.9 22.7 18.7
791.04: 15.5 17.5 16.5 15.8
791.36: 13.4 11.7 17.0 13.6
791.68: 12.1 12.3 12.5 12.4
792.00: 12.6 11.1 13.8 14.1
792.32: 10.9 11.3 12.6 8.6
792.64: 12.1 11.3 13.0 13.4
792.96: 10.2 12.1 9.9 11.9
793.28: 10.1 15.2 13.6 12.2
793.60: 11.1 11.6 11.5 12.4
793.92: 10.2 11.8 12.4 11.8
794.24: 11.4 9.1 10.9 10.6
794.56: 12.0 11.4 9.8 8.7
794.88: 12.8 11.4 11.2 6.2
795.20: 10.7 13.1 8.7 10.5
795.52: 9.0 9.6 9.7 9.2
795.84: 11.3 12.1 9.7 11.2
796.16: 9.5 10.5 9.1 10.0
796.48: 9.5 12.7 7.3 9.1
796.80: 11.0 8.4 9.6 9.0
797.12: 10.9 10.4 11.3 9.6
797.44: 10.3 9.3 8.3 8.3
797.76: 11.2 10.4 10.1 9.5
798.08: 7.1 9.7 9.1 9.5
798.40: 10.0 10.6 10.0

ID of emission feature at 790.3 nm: [N II]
